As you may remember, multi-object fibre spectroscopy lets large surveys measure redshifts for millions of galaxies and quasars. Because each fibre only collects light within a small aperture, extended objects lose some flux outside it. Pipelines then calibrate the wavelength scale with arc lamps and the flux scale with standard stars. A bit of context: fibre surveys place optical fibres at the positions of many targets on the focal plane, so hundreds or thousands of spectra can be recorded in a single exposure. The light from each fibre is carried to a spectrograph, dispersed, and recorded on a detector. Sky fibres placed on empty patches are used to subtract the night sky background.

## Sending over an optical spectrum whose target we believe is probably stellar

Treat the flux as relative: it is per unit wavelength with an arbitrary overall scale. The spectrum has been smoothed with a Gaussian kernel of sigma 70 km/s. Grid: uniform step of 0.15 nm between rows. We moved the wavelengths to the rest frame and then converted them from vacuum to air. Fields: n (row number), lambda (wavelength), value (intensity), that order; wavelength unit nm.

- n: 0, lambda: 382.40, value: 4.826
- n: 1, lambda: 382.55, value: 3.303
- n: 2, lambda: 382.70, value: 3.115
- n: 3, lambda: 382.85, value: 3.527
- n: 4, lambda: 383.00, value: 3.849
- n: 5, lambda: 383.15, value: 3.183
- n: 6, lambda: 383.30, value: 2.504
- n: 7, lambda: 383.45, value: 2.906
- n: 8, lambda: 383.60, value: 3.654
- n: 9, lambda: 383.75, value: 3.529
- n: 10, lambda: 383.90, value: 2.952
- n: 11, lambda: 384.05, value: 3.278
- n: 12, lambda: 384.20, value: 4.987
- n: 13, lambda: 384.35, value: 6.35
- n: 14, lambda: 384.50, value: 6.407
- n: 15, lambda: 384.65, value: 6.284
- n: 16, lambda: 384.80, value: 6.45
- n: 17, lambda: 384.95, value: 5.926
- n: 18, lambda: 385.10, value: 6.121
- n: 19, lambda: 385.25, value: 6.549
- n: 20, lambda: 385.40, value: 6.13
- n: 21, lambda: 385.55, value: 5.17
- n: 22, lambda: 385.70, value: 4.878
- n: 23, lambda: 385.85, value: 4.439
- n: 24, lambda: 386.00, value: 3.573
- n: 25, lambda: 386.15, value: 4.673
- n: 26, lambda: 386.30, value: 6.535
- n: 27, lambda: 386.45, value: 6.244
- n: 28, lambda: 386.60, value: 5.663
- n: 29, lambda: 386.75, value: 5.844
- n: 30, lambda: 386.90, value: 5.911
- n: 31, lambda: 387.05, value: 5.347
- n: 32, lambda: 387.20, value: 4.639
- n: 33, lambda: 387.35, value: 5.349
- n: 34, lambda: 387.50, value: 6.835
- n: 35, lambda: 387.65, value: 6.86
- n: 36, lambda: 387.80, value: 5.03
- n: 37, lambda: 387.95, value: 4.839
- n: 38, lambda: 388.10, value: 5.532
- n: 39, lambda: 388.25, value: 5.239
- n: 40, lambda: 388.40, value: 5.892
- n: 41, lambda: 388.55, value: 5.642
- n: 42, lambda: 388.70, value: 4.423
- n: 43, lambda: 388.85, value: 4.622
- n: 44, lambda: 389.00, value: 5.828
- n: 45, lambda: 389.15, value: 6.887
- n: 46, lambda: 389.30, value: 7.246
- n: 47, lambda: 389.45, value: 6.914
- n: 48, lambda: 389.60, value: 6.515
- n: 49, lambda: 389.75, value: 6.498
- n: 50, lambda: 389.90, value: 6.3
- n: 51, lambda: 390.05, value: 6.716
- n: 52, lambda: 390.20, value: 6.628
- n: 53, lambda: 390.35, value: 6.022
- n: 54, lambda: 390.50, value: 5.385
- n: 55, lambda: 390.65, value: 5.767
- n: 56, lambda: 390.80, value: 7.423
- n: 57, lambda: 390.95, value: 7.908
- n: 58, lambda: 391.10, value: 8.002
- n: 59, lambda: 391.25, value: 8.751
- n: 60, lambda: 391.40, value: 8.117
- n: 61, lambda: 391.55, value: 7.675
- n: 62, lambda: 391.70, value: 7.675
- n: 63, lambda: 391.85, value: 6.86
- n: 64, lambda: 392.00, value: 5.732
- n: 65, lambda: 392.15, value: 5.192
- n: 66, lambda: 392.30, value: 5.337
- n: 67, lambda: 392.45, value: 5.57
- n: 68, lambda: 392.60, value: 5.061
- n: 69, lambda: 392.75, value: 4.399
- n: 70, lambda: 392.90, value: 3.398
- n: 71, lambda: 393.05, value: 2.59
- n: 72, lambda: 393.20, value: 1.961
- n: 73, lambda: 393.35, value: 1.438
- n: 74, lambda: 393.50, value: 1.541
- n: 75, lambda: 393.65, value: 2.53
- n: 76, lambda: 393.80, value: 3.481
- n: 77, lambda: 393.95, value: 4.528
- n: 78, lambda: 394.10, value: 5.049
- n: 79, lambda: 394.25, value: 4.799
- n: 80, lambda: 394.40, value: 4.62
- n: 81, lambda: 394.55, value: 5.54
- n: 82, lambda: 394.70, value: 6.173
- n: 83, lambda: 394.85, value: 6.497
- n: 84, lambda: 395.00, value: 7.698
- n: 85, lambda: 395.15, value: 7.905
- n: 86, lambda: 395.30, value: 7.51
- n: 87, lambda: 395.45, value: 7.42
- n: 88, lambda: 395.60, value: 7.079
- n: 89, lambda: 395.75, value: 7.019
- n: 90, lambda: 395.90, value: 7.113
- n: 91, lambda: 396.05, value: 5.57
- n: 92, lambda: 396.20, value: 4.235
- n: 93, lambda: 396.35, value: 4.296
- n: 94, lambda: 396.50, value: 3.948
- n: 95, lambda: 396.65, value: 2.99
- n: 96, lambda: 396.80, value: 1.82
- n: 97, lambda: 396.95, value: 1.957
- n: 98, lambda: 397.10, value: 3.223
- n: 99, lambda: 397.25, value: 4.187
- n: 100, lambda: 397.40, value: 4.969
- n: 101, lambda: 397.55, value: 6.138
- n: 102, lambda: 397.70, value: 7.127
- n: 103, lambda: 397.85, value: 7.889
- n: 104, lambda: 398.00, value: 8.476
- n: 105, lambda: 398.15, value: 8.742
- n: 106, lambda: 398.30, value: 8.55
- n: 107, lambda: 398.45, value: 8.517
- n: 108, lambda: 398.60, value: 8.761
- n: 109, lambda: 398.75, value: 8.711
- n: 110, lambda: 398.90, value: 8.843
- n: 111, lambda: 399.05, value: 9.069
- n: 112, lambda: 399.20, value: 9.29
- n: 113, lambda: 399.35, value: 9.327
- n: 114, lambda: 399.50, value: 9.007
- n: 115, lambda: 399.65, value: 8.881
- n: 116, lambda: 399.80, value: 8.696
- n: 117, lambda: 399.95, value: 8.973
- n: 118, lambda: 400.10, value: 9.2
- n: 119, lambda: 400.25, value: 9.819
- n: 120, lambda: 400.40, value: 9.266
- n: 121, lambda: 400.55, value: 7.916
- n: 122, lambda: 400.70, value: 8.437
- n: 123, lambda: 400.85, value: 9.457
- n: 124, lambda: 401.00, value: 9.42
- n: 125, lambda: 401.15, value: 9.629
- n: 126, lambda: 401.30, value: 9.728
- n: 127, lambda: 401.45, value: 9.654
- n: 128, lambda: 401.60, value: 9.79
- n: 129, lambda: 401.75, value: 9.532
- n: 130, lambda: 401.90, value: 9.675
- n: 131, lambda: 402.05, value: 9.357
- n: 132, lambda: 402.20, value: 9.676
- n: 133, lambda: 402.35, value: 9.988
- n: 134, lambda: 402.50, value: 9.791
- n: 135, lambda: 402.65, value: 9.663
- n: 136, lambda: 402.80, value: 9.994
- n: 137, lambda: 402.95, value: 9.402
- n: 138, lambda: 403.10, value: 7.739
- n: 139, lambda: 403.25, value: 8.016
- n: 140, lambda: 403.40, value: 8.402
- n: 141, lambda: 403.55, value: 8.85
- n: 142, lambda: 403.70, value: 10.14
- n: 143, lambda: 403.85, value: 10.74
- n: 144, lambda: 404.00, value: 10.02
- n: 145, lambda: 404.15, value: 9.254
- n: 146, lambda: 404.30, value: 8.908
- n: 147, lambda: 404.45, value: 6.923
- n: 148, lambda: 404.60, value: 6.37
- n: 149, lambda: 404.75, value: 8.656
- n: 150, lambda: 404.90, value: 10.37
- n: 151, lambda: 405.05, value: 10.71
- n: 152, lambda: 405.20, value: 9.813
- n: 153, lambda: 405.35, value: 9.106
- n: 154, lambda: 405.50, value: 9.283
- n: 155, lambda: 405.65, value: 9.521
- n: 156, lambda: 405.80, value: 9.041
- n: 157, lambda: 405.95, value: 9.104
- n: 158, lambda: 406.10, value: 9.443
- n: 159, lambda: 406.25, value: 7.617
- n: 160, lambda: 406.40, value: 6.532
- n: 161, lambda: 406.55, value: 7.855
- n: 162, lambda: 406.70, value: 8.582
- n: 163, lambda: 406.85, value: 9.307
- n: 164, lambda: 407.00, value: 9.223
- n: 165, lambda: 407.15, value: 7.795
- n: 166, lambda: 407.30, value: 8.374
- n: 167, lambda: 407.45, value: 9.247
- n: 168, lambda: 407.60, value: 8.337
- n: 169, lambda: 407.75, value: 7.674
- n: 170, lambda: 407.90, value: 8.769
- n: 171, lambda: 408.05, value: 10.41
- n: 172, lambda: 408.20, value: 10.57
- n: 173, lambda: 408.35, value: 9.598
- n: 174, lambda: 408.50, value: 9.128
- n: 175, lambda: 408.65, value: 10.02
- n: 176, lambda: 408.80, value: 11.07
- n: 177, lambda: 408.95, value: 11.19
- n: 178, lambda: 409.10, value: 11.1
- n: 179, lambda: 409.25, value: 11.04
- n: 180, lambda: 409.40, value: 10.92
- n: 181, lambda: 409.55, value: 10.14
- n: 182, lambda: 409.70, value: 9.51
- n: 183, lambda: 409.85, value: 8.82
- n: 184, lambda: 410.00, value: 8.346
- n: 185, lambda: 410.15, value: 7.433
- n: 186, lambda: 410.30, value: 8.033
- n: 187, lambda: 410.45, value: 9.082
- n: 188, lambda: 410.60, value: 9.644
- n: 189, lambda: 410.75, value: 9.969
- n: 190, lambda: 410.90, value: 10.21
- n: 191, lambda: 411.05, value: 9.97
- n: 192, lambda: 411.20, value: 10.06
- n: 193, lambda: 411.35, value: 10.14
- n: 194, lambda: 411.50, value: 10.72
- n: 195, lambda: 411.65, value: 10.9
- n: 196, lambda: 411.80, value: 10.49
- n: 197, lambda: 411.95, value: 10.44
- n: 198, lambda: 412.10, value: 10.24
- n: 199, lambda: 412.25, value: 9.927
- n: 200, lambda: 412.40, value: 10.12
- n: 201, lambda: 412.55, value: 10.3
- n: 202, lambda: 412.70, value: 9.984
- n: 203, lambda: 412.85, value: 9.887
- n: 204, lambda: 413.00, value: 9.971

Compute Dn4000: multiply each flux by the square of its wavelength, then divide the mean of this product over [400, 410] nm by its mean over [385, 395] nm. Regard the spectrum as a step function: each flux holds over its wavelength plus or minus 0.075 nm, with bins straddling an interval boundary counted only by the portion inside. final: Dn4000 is 1.8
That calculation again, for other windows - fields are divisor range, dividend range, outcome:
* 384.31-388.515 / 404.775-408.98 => 1.80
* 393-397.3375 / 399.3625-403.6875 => 2.04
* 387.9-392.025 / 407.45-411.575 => 1.65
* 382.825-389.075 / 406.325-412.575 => 2.11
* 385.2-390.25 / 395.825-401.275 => 1.35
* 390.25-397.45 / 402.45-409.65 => 1.86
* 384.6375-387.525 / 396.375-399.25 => 1.22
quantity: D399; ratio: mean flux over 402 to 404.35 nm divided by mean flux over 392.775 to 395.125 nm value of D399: 2.23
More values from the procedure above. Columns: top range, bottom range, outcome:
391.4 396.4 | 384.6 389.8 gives 0.93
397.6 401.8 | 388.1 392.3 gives 1.38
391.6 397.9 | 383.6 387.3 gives 0.94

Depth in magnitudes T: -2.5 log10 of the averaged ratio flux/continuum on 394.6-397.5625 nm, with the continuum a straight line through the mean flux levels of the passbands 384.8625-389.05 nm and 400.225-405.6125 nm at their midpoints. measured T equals 0.37 mag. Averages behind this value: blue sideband 5.49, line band 5.37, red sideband 9.26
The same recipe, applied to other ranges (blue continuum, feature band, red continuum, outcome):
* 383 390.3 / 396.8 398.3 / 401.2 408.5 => 0.30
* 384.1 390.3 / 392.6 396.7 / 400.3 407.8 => 0.43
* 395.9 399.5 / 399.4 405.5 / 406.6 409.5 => -0.18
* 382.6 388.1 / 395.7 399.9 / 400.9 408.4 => 0.15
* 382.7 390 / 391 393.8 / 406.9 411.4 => 0.24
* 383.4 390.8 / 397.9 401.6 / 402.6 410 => -0.13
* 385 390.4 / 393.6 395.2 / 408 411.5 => 0.30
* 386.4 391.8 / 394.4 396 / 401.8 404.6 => 0.10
